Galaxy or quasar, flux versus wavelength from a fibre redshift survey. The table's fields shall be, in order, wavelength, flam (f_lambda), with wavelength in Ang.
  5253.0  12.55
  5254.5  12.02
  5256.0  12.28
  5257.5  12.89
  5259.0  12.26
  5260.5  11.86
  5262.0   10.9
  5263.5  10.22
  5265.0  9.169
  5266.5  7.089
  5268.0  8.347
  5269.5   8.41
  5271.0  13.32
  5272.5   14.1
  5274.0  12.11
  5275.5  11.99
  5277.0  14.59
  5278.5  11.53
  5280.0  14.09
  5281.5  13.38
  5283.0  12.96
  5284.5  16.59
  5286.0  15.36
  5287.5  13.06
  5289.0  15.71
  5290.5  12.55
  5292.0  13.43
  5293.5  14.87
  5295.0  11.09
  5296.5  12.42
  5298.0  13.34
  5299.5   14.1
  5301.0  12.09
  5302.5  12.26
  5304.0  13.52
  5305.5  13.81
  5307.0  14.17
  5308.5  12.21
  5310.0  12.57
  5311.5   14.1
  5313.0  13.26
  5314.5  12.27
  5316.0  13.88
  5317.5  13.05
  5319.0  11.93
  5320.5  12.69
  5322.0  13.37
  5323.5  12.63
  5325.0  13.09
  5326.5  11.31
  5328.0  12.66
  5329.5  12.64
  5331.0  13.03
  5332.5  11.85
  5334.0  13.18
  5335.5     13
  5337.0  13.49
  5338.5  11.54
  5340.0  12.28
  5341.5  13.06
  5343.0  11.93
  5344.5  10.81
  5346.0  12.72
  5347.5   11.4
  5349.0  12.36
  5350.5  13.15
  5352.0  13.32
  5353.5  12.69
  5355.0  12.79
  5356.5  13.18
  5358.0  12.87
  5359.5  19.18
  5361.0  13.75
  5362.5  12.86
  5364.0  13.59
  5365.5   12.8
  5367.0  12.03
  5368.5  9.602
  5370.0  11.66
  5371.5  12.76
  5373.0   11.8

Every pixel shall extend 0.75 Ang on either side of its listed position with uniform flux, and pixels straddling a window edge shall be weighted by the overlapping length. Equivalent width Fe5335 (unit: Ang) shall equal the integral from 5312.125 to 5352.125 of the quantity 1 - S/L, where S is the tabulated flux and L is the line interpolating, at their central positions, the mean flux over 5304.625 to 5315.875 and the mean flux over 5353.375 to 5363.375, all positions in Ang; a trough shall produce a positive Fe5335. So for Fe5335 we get 2.9 Ang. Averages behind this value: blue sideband 13.2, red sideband 14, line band 12.6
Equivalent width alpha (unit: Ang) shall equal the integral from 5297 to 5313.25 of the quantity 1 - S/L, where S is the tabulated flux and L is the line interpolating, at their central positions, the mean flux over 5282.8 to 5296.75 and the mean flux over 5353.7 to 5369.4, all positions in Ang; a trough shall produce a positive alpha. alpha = 0.6 Ang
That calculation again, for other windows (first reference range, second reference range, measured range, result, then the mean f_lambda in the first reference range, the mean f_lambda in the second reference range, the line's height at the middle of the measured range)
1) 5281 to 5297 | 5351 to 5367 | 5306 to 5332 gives 1.60 Ang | 13.8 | 13.6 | 13.7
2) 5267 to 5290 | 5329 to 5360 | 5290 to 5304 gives -0.02 Ang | 13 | 12.8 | 12.9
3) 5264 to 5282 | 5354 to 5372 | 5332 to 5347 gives 0.34 Ang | 11.5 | 13.1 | 12.7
